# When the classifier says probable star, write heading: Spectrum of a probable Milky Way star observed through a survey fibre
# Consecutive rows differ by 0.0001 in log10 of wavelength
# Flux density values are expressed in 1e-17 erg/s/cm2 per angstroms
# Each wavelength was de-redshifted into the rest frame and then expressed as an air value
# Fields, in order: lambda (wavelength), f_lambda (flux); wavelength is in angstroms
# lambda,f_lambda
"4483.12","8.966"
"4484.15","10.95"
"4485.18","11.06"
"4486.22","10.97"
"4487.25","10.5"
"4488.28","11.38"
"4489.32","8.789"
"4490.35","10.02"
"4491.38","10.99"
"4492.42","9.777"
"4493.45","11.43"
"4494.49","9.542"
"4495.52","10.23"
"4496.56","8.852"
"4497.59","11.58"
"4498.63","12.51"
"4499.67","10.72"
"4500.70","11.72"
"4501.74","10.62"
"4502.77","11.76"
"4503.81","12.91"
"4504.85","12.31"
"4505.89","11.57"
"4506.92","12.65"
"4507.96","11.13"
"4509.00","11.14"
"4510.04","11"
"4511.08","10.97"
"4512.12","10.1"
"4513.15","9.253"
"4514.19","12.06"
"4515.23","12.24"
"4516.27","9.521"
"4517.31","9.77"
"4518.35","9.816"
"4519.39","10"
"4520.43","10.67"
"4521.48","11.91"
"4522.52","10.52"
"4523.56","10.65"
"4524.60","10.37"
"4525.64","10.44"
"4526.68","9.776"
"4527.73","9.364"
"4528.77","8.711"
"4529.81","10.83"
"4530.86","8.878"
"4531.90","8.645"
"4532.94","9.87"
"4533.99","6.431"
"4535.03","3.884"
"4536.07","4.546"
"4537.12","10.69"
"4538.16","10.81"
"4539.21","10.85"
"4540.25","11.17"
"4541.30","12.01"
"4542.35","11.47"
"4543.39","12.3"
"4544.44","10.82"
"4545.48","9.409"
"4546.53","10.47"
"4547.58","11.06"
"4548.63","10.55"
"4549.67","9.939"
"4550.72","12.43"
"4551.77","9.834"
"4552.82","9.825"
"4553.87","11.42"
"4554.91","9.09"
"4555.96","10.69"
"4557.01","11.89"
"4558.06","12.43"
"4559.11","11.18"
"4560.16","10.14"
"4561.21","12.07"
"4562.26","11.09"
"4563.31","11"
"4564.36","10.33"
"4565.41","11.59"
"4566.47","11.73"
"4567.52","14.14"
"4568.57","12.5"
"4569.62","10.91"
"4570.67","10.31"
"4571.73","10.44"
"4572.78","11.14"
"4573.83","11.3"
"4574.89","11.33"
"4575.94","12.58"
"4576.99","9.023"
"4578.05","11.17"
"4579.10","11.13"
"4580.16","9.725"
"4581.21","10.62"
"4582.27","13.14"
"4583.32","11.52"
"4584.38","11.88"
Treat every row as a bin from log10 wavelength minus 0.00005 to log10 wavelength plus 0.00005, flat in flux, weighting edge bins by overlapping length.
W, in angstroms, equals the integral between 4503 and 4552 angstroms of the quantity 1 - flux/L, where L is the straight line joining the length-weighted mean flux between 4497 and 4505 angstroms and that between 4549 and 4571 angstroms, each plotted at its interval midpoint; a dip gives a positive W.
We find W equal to 4.83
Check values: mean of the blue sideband 11.7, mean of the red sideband 11.2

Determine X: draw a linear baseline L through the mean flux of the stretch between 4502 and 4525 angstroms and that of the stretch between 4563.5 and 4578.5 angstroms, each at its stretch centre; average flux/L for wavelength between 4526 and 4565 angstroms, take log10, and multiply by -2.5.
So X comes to 0.103 mag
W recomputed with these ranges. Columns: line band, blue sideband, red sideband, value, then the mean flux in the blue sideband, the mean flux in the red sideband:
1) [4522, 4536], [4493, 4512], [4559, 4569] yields 3.0 angstroms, 11.2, 11.6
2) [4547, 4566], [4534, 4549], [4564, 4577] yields -0.4 angstroms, 9.88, 11.4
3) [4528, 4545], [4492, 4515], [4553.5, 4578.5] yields 2.6 angstroms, 11.1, 11.2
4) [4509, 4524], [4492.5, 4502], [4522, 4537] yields -1.6 angstroms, 10.8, 8.83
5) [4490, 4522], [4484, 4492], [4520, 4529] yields -1.5 angstroms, 10.6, 10.3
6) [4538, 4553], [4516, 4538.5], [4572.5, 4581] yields -1.5 angstroms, 9.35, 10.9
